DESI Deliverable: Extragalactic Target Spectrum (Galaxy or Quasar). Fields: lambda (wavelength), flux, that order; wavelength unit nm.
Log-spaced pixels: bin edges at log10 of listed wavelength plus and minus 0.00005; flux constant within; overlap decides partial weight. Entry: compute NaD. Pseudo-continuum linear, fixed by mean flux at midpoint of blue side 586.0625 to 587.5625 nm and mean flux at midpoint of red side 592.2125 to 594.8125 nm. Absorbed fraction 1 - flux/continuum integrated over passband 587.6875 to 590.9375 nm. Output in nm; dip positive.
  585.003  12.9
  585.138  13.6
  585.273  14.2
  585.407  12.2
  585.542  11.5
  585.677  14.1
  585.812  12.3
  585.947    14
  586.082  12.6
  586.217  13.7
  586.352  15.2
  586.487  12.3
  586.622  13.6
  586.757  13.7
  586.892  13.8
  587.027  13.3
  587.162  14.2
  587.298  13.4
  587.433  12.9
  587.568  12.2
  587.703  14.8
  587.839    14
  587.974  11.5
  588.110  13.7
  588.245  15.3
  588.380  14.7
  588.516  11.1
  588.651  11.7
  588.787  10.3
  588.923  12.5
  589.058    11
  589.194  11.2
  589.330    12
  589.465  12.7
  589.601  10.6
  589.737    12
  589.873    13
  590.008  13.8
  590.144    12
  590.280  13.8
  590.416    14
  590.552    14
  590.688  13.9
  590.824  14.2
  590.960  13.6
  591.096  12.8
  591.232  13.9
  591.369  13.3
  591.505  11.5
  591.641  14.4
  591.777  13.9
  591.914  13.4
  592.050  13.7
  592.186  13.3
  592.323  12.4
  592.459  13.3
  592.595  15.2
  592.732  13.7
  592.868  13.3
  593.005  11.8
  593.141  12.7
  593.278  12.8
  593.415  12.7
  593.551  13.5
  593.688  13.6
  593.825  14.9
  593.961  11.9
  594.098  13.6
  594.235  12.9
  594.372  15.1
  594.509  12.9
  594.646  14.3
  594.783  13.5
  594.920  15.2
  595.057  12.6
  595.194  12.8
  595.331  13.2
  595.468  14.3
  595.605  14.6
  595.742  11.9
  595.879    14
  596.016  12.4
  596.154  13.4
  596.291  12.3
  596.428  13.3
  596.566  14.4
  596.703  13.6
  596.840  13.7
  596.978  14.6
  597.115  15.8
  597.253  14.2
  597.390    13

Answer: 0.16 nm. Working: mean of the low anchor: 13.5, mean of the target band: 12.8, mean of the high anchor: 13.4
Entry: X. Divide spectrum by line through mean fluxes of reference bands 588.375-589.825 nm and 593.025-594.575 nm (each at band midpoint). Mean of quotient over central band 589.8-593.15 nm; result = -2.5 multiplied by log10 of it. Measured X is -0.08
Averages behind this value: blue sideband 11.7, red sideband 13.3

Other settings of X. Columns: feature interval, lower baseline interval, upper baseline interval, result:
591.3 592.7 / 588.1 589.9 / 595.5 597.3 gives -0.05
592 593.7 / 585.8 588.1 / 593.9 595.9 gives 0.02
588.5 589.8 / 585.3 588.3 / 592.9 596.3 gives 0.16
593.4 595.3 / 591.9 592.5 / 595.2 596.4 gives -0.03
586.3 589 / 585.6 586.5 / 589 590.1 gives -0.03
